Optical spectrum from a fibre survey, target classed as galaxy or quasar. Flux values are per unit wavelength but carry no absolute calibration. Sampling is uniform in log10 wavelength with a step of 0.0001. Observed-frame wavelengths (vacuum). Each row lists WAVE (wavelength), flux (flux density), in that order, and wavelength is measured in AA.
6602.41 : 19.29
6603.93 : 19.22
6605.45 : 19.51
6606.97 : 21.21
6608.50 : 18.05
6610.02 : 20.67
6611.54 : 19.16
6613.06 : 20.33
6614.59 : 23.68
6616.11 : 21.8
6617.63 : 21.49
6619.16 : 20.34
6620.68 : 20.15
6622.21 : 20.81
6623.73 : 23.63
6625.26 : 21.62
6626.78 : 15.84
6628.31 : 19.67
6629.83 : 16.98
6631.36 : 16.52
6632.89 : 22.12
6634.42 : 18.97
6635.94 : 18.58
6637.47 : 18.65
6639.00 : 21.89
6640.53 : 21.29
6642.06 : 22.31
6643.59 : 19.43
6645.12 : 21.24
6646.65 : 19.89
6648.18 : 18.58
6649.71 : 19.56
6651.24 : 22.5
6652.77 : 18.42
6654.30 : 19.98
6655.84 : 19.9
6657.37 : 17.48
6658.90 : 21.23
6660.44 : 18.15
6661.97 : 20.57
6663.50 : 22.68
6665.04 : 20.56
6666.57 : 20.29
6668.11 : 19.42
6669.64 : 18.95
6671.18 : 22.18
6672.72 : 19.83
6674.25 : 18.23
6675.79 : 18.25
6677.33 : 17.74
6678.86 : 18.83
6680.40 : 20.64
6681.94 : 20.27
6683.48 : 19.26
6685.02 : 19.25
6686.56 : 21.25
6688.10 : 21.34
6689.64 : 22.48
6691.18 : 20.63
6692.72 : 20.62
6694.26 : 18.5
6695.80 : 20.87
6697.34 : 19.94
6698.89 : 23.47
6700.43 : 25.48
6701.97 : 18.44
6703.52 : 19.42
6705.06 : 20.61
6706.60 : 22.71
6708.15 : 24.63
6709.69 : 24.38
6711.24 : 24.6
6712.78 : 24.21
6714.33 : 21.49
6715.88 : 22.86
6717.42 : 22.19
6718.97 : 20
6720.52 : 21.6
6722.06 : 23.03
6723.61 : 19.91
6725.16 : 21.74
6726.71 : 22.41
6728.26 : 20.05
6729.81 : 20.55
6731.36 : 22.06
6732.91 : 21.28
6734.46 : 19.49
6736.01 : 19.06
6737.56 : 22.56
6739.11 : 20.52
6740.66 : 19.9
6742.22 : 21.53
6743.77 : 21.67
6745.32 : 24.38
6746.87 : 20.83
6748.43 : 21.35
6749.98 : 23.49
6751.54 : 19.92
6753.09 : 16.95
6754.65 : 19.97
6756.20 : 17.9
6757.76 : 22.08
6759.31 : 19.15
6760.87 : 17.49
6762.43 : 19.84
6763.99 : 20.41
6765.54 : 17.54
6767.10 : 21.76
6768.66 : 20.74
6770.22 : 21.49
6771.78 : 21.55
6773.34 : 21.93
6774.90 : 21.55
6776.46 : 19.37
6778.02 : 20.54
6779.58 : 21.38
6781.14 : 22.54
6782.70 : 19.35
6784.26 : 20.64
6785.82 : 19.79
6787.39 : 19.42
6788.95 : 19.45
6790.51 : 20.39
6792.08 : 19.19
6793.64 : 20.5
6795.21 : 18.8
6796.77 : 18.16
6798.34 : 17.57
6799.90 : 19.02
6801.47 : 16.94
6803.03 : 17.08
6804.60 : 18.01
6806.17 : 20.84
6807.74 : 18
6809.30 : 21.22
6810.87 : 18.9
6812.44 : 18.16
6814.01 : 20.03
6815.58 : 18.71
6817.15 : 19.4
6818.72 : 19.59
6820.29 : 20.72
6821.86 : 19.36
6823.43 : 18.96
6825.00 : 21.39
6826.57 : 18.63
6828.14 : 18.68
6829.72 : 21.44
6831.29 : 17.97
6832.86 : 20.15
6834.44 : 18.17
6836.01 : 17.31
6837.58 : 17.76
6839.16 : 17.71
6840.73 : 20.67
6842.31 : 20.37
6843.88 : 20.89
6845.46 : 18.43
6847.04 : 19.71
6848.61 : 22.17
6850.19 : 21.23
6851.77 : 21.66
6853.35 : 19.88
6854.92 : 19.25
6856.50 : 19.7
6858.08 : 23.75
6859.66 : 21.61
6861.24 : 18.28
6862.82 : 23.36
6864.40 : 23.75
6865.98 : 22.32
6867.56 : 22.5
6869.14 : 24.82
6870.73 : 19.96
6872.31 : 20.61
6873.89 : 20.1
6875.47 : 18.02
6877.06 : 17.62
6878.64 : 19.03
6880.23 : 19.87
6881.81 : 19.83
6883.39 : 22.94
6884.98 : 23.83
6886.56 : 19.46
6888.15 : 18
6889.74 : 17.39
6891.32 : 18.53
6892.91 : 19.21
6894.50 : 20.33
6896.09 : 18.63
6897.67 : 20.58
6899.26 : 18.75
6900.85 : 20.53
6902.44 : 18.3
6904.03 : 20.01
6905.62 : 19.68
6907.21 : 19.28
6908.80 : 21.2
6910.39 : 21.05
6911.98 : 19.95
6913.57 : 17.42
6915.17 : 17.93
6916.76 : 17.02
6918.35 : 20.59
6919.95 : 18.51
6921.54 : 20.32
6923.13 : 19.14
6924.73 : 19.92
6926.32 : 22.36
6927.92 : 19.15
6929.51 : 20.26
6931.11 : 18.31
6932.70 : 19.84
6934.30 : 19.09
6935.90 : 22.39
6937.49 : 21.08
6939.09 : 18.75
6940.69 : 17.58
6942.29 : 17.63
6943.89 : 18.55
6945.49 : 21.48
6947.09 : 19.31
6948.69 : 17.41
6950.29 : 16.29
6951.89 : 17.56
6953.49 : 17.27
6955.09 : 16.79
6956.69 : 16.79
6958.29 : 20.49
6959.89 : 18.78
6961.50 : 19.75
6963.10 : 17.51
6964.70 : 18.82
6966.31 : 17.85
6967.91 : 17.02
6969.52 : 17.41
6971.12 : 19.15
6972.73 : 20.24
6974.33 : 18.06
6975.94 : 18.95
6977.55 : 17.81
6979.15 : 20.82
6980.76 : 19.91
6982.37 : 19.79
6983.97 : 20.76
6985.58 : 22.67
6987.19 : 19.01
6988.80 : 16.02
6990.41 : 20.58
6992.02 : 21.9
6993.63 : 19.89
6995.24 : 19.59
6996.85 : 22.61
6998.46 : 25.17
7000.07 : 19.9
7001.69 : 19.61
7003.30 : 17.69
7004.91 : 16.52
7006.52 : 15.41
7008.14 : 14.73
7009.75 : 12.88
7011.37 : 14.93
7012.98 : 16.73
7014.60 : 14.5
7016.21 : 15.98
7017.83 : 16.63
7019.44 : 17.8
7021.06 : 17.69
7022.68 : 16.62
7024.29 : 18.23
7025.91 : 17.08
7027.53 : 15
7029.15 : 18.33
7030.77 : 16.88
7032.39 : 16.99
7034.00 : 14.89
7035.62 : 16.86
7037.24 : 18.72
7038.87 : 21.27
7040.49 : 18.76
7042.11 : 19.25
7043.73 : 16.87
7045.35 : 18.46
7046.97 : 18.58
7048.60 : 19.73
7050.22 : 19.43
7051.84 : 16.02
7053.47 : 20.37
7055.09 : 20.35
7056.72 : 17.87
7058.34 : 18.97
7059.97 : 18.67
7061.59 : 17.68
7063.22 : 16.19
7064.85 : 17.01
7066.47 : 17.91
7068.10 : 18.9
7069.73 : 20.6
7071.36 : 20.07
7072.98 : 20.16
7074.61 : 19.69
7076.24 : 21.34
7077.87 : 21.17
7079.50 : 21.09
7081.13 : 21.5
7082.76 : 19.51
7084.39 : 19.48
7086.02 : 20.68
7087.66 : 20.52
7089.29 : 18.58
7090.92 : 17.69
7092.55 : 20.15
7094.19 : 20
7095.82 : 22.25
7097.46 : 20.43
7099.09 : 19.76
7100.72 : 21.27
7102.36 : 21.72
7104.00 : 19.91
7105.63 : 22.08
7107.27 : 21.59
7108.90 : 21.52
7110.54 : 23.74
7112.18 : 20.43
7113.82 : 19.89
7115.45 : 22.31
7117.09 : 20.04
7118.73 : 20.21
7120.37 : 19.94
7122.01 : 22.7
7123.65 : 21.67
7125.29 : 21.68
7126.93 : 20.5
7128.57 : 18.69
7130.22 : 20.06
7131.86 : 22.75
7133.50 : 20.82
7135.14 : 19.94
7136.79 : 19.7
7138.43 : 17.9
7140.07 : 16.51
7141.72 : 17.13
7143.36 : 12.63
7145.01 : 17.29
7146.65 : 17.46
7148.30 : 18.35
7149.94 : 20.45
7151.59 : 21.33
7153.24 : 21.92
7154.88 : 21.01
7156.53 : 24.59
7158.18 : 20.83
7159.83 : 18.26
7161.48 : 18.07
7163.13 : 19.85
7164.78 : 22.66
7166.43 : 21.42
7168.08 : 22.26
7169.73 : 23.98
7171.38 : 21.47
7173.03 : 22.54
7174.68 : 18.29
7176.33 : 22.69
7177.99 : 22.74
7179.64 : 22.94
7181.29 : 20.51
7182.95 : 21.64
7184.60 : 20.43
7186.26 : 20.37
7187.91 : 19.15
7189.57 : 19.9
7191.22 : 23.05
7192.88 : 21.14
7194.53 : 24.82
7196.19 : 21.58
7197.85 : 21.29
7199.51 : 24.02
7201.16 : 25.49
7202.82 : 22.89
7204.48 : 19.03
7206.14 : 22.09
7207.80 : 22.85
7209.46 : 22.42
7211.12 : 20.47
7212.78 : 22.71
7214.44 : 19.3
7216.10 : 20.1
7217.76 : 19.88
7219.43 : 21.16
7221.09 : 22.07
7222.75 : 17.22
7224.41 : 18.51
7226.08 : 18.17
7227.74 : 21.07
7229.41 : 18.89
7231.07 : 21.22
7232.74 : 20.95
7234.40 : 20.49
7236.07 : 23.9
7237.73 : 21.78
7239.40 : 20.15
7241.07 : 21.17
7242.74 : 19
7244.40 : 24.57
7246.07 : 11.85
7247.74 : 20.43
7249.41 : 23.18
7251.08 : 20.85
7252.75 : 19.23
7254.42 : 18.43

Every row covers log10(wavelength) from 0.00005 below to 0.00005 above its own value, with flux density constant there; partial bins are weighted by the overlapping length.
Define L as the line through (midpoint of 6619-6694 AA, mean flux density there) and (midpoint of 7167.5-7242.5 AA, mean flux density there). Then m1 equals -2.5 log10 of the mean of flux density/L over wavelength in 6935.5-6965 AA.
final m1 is 0.12 mag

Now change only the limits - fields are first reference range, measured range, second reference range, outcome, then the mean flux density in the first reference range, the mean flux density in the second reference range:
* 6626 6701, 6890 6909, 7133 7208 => 0.05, 20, 20.8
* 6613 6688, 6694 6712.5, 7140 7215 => -0.10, 20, 21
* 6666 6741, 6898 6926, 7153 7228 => 0.09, 21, 21.3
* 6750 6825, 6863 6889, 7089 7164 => -0.06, 19.7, 20.1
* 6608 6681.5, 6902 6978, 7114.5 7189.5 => 0.07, 20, 20.4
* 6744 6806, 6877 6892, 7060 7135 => 0.02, 20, 20.3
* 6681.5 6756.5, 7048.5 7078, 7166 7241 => 0.12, 21.3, 21.3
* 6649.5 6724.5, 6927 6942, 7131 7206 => 0.07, 20.8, 20.8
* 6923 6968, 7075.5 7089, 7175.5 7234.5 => -0.02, 18.9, 21.2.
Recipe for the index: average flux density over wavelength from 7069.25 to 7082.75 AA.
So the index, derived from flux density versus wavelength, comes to 20.6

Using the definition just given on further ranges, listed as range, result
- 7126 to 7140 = 19.9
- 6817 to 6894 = 20.1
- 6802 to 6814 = 18.9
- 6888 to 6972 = 19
